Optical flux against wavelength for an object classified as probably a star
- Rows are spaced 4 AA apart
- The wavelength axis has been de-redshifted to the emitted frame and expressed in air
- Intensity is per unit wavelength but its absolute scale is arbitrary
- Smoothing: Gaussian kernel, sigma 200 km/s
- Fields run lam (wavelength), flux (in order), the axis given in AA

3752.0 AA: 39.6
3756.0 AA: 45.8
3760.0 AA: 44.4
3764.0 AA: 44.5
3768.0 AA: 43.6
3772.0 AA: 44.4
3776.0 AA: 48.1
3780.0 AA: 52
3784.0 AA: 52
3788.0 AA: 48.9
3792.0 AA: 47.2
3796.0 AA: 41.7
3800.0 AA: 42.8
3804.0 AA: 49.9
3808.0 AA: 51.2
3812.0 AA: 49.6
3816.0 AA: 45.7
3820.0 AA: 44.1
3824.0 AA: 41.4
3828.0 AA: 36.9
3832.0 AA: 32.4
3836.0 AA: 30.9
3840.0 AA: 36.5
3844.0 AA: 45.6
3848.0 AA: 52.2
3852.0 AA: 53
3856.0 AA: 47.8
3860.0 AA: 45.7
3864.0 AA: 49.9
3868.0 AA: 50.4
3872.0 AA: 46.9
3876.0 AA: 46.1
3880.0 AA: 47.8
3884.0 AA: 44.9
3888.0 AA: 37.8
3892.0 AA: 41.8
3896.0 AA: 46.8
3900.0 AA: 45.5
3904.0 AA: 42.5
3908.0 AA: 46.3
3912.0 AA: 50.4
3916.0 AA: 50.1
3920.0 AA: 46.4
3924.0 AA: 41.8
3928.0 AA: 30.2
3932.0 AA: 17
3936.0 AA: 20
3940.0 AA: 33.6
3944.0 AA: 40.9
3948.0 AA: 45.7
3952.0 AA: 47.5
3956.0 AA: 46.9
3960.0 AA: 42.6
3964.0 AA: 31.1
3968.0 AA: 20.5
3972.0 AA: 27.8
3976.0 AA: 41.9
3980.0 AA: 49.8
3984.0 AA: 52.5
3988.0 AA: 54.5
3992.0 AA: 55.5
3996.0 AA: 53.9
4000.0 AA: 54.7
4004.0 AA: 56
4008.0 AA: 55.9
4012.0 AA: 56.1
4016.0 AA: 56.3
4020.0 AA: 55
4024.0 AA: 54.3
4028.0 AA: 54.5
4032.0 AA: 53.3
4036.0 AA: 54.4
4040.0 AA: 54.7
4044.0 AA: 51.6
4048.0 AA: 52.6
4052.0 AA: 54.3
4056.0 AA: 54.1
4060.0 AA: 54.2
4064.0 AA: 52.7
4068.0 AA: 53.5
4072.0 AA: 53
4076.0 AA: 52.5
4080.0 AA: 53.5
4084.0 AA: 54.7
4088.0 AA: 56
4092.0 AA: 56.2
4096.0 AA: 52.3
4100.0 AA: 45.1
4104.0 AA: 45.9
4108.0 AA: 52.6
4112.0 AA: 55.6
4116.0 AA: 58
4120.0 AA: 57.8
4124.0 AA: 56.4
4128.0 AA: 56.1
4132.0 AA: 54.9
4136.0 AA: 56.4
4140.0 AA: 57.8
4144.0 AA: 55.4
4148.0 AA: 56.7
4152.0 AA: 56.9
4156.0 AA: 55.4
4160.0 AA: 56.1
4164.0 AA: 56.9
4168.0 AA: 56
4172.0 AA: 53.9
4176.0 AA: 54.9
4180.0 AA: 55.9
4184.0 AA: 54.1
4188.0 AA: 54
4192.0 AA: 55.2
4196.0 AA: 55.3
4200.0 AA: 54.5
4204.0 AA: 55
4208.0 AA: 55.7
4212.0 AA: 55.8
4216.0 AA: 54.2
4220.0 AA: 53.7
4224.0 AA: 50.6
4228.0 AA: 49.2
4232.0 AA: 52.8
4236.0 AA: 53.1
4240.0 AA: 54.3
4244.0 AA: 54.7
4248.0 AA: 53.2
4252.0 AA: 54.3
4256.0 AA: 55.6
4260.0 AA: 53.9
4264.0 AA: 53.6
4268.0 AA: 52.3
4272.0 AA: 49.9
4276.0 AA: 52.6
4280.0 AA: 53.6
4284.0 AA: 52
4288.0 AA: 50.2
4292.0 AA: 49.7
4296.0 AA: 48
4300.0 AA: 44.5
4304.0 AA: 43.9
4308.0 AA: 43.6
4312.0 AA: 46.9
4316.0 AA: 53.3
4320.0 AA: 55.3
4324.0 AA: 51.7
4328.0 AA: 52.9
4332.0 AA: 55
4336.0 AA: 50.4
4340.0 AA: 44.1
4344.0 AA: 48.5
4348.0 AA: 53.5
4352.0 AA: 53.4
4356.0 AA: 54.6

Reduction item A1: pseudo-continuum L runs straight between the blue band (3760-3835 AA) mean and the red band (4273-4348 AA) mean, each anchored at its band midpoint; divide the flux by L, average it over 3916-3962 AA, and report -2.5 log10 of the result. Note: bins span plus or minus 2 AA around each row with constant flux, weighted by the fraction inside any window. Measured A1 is 0.22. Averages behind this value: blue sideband 45.1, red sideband 49.9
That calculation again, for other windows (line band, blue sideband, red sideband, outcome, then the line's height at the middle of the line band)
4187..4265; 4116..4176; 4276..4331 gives -0.02 mag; 53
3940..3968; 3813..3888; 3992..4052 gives 0.24 mag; 50.5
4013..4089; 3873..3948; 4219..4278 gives -0.18 mag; 45.8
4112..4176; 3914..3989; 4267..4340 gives -0.24 mag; 45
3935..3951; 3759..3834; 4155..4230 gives 0.31 mag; 48.7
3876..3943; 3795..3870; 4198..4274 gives 0.15 mag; 46.3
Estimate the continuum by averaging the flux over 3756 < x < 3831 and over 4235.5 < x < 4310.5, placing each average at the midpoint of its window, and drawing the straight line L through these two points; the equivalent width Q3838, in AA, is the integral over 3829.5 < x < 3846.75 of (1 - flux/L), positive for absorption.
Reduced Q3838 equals 3.5 AA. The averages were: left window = 45.8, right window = 51.1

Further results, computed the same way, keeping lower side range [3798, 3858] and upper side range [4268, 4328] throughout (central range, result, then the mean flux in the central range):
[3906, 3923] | -1.1 AA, 47.9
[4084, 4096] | -2.0 AA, 55.2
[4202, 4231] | -2.7 AA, 53.4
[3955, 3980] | 5.4 AA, 35.8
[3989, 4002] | -2.4 AA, 54.7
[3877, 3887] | -0.2 AA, 45.5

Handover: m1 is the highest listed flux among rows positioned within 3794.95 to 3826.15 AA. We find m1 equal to 51.2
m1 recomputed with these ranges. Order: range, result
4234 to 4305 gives 55.6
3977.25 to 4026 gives 56.3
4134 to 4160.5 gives 57.8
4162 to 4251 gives 56.9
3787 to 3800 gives 48.9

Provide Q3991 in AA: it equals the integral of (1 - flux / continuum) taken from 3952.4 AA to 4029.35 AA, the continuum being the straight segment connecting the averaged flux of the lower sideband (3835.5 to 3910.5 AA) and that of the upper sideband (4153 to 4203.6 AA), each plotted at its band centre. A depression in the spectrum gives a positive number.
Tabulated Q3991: 1.6 AA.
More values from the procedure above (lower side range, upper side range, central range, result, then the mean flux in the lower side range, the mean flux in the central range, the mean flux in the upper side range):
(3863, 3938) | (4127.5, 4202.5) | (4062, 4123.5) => -1.7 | 42.1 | 53.4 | 55.6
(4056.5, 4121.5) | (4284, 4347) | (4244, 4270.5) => -1.8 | 53.3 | 53.8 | 49.4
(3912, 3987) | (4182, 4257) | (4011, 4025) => -4.3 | 38.7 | 55.5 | 53.9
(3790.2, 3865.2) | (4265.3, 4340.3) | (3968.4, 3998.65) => -0.2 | 44.4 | 46.7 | 50.2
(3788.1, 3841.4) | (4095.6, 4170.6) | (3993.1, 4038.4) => -4.1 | 42.6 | 55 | 54.9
